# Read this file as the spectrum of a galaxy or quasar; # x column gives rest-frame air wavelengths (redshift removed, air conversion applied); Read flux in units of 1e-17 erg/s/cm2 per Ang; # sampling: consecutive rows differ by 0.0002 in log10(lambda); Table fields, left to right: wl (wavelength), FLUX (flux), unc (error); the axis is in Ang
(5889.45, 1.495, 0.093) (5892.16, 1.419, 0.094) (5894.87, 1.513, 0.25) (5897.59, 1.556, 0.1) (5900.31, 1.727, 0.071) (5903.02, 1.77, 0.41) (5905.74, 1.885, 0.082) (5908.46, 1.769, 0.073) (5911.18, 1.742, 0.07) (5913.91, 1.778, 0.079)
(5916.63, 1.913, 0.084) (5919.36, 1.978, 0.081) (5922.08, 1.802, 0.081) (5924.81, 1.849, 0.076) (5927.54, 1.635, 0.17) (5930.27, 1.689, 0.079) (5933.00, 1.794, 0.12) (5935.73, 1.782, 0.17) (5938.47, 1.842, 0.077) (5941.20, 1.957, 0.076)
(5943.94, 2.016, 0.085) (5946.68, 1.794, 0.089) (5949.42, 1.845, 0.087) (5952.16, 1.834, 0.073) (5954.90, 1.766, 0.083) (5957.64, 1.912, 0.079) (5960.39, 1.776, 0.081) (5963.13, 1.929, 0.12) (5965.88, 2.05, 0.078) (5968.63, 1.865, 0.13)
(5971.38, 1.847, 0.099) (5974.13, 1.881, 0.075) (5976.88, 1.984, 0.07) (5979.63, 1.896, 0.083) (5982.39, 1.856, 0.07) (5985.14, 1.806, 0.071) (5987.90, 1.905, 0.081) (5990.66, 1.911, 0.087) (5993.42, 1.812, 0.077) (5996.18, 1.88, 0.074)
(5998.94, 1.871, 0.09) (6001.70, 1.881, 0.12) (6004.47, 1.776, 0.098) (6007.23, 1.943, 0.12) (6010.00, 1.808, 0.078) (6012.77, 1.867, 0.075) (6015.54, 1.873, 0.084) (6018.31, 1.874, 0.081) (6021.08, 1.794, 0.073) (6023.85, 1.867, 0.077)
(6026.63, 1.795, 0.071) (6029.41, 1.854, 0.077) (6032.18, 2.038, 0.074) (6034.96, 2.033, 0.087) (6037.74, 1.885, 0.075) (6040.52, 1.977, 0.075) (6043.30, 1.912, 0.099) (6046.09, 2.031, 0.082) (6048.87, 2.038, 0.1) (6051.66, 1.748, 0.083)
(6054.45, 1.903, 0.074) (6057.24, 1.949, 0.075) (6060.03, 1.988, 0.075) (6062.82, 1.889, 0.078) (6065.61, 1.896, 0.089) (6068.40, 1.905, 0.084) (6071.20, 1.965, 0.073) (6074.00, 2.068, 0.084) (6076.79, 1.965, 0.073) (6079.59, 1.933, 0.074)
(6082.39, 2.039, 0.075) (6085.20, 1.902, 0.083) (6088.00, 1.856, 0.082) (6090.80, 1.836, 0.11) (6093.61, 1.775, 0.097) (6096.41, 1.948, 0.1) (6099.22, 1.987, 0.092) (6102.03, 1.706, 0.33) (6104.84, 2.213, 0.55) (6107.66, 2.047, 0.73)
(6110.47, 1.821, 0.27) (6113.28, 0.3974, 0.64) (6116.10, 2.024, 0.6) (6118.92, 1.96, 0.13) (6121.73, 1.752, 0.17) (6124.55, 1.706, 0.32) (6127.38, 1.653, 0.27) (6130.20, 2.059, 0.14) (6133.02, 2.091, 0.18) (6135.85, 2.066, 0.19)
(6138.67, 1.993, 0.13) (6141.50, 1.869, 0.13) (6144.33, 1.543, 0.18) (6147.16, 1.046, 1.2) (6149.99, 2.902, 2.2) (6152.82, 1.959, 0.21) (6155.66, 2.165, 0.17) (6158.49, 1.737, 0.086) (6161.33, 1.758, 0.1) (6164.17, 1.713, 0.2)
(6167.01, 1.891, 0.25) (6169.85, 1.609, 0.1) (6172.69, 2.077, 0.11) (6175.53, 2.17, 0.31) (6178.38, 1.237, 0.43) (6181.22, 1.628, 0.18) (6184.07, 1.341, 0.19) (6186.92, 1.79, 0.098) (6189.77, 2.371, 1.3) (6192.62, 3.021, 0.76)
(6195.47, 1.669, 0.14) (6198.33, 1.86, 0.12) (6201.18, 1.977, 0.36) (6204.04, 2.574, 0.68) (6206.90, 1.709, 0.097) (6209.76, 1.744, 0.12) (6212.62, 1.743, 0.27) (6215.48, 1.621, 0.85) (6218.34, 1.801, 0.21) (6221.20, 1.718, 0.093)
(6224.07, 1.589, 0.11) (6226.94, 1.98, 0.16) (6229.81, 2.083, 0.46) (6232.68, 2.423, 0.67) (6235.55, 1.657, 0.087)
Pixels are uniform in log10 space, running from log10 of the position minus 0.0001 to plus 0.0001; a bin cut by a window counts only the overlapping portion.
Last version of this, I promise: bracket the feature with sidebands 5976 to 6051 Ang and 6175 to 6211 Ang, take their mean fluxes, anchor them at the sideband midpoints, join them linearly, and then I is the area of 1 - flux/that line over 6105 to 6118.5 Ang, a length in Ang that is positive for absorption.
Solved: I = 1.77 Ang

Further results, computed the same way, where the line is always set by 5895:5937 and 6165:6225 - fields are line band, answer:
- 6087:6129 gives 1.3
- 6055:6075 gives -1.4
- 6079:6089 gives -0.6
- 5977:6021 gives -1.6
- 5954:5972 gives -1.0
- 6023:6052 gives -1.9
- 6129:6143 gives -1.3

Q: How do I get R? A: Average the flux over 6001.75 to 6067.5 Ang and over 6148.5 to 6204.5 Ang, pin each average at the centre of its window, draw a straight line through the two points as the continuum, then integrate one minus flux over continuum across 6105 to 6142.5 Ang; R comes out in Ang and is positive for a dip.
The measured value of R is 2.38 Ang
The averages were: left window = 1.9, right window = 1.96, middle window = 1.82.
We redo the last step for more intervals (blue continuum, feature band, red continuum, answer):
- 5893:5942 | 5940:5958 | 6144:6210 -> -0.9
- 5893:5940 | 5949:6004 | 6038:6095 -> -1.4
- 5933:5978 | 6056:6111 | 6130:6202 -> -1.3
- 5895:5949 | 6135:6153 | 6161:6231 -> -0.5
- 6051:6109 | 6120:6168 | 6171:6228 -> 0.7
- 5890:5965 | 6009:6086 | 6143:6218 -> -3.9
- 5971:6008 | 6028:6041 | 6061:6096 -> -0.4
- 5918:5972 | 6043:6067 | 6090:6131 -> -1.6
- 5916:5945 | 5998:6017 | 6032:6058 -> 0.5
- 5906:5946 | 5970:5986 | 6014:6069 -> -0.1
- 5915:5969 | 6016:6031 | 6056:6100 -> 0.4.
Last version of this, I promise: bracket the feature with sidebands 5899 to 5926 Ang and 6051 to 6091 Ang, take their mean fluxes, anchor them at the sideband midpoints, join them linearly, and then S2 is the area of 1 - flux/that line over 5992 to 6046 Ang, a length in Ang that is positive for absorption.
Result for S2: 0.3 Ang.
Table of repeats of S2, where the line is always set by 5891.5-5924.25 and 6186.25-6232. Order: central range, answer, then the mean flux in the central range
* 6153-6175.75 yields 0.61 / 1.88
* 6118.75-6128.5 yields 0.79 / 1.75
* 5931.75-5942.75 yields -0.49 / 1.85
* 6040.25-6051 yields -0.75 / 1.97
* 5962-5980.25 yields -1.32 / 1.92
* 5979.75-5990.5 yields -0.38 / 1.87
